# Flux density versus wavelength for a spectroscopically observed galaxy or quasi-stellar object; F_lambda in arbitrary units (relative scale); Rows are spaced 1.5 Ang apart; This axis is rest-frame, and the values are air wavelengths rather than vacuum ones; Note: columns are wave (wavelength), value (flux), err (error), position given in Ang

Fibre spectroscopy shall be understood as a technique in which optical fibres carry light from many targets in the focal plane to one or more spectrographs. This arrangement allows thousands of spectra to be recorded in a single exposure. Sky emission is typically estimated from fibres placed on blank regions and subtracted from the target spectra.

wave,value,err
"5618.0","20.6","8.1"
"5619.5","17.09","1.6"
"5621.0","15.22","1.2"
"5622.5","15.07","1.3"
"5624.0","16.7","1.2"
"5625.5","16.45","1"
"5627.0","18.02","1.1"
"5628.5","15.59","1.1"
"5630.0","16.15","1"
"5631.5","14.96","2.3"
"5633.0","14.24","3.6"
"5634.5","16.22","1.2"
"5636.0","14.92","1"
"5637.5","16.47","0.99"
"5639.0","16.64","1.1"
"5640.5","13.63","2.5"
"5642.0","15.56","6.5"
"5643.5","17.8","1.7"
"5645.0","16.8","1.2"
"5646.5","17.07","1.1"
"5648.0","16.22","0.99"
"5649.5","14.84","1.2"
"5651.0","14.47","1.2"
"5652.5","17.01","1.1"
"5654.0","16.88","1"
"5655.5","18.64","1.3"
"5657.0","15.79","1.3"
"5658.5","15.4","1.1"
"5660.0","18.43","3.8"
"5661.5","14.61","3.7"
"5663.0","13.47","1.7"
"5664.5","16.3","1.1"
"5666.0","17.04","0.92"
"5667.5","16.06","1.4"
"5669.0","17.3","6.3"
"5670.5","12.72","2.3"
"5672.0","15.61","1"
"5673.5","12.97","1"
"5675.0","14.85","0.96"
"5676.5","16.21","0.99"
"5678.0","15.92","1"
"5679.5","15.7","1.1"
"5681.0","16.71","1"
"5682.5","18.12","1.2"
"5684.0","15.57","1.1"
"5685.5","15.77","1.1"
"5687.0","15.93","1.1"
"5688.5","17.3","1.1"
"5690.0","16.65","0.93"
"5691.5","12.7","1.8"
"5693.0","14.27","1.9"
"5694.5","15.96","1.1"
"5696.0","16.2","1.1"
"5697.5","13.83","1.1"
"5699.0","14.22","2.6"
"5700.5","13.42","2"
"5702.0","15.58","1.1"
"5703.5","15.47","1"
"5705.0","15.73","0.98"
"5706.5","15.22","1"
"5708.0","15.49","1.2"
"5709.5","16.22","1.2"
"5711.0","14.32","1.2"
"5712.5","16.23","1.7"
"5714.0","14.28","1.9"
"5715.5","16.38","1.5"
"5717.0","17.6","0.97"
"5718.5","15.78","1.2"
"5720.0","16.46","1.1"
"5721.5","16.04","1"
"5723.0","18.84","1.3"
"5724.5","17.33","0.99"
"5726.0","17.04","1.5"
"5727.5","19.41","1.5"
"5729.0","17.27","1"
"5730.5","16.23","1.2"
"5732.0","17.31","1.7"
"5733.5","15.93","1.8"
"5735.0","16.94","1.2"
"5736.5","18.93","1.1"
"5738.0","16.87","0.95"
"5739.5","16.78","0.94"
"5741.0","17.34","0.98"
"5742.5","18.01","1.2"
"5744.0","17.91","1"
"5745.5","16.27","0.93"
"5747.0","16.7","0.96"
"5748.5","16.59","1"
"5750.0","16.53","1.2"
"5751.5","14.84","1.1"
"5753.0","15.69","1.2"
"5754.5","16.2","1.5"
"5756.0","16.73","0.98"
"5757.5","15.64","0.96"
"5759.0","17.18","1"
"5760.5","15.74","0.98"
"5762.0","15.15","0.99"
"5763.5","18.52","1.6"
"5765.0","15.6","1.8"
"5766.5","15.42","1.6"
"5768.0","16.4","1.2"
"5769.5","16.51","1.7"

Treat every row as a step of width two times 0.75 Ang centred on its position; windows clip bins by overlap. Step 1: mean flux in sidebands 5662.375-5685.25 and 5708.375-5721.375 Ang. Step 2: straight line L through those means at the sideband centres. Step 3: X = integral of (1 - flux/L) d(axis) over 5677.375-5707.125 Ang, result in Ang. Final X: 0.5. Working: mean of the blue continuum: 15.7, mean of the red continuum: 15.9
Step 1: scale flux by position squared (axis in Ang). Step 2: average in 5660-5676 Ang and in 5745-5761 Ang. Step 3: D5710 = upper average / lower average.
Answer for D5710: 1.09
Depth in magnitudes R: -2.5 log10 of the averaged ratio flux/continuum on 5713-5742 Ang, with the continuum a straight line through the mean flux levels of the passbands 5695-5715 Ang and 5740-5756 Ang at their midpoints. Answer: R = -0.07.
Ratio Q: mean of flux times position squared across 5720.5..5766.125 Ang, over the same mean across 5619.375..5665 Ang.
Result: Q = 1.1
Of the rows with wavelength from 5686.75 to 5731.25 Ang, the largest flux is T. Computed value 19.41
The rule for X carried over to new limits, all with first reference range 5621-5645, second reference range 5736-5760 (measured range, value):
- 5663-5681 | 0.78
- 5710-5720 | 0.40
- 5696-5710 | 1.15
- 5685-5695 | 0.50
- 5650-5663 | -0.11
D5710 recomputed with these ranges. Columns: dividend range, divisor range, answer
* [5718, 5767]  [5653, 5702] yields 1.10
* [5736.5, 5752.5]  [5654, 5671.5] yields 1.08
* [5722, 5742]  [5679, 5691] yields 1.08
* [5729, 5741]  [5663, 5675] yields 1.14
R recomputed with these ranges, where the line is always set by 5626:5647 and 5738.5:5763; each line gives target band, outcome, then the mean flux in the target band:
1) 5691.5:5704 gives 0.11 mag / 14.7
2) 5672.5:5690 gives 0.02 mag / 15.9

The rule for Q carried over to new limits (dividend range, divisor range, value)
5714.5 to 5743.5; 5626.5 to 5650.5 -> 1.11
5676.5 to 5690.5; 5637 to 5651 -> 1.04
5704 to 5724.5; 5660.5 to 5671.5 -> 1.06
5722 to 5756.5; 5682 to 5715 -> 1.12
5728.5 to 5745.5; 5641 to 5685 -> 1.10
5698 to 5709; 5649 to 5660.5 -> 0.93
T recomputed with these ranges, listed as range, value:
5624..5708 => 18.64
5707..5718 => 17.6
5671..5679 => 16.21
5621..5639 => 18.02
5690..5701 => 16.65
